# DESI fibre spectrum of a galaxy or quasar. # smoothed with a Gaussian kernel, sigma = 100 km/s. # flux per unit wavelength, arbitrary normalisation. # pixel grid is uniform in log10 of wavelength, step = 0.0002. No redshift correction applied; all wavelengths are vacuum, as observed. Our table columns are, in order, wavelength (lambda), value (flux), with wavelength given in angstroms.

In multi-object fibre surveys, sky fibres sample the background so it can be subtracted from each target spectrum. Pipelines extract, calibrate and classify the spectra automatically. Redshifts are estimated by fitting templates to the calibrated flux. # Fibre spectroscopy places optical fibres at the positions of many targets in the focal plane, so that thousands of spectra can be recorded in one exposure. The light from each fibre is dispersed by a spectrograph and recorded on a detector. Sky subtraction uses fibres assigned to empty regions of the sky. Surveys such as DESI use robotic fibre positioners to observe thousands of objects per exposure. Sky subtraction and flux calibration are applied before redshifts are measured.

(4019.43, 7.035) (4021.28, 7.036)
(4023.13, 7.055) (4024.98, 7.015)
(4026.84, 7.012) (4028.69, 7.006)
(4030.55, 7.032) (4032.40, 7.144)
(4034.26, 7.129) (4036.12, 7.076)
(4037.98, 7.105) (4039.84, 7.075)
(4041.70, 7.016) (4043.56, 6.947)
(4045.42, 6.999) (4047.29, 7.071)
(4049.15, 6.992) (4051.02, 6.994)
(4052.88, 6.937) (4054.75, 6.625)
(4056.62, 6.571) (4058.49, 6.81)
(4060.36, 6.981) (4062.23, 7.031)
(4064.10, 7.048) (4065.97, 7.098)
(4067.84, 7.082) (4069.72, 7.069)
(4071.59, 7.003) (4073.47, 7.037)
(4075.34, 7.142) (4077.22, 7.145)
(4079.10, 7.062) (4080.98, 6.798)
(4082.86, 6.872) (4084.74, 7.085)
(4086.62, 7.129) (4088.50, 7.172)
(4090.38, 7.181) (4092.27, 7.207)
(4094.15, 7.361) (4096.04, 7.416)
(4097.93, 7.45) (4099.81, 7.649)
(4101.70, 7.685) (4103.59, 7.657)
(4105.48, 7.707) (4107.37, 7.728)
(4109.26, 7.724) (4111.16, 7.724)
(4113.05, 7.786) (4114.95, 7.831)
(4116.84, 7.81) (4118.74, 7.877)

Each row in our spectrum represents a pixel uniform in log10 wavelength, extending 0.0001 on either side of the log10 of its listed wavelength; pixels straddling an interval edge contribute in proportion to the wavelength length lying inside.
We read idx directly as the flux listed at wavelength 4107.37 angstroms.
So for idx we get 7.728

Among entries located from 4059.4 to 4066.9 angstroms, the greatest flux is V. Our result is 7.098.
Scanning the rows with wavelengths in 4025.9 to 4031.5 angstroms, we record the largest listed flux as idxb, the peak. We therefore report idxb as 7.032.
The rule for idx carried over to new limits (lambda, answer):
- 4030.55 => 7.032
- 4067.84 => 7.082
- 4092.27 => 7.207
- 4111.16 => 7.724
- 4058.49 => 6.81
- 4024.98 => 7.015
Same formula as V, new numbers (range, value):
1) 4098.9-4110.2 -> 7.728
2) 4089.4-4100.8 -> 7.649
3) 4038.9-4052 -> 7.075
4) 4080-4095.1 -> 7.361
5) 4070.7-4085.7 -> 7.145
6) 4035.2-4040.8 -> 7.105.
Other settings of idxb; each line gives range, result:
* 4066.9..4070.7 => 7.082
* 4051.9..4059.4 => 6.937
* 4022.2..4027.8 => 7.055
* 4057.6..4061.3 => 6.981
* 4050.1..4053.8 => 6.994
